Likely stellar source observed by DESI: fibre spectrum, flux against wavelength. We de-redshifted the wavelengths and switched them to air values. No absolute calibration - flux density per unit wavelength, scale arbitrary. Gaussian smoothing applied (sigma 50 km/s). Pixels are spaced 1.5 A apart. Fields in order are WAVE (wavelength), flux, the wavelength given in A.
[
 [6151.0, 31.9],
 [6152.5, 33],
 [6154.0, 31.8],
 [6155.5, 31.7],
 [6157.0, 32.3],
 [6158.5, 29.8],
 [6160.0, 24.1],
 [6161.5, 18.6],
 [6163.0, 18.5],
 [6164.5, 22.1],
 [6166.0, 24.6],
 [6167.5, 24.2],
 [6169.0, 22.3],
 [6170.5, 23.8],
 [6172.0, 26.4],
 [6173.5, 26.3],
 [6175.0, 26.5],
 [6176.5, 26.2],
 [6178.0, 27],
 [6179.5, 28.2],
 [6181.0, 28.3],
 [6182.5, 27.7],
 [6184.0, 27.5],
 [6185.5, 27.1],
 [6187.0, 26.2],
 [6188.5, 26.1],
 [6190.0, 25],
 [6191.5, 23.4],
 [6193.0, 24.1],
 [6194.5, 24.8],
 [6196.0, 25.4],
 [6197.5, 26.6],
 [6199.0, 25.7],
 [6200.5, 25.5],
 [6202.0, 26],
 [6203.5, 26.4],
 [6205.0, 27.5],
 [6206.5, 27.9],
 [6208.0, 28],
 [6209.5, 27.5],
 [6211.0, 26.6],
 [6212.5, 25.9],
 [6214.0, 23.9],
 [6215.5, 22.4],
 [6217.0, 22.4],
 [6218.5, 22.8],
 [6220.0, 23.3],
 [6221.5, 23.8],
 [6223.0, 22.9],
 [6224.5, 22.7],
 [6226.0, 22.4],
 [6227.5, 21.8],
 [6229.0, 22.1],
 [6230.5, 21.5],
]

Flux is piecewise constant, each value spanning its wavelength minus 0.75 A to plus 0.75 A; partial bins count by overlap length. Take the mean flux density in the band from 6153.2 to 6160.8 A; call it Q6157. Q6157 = 29.9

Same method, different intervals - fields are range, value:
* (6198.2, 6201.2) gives 25.6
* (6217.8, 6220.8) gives 23.1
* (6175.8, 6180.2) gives 27.1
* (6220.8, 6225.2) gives 23.1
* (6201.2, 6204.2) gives 26.2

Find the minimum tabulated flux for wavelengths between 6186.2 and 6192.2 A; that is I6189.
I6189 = 23.4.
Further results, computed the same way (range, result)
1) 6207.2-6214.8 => 23.9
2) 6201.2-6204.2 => 26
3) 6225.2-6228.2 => 21.8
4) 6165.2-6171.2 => 22.3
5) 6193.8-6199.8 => 24.8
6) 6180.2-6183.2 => 27.7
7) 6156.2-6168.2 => 18.5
